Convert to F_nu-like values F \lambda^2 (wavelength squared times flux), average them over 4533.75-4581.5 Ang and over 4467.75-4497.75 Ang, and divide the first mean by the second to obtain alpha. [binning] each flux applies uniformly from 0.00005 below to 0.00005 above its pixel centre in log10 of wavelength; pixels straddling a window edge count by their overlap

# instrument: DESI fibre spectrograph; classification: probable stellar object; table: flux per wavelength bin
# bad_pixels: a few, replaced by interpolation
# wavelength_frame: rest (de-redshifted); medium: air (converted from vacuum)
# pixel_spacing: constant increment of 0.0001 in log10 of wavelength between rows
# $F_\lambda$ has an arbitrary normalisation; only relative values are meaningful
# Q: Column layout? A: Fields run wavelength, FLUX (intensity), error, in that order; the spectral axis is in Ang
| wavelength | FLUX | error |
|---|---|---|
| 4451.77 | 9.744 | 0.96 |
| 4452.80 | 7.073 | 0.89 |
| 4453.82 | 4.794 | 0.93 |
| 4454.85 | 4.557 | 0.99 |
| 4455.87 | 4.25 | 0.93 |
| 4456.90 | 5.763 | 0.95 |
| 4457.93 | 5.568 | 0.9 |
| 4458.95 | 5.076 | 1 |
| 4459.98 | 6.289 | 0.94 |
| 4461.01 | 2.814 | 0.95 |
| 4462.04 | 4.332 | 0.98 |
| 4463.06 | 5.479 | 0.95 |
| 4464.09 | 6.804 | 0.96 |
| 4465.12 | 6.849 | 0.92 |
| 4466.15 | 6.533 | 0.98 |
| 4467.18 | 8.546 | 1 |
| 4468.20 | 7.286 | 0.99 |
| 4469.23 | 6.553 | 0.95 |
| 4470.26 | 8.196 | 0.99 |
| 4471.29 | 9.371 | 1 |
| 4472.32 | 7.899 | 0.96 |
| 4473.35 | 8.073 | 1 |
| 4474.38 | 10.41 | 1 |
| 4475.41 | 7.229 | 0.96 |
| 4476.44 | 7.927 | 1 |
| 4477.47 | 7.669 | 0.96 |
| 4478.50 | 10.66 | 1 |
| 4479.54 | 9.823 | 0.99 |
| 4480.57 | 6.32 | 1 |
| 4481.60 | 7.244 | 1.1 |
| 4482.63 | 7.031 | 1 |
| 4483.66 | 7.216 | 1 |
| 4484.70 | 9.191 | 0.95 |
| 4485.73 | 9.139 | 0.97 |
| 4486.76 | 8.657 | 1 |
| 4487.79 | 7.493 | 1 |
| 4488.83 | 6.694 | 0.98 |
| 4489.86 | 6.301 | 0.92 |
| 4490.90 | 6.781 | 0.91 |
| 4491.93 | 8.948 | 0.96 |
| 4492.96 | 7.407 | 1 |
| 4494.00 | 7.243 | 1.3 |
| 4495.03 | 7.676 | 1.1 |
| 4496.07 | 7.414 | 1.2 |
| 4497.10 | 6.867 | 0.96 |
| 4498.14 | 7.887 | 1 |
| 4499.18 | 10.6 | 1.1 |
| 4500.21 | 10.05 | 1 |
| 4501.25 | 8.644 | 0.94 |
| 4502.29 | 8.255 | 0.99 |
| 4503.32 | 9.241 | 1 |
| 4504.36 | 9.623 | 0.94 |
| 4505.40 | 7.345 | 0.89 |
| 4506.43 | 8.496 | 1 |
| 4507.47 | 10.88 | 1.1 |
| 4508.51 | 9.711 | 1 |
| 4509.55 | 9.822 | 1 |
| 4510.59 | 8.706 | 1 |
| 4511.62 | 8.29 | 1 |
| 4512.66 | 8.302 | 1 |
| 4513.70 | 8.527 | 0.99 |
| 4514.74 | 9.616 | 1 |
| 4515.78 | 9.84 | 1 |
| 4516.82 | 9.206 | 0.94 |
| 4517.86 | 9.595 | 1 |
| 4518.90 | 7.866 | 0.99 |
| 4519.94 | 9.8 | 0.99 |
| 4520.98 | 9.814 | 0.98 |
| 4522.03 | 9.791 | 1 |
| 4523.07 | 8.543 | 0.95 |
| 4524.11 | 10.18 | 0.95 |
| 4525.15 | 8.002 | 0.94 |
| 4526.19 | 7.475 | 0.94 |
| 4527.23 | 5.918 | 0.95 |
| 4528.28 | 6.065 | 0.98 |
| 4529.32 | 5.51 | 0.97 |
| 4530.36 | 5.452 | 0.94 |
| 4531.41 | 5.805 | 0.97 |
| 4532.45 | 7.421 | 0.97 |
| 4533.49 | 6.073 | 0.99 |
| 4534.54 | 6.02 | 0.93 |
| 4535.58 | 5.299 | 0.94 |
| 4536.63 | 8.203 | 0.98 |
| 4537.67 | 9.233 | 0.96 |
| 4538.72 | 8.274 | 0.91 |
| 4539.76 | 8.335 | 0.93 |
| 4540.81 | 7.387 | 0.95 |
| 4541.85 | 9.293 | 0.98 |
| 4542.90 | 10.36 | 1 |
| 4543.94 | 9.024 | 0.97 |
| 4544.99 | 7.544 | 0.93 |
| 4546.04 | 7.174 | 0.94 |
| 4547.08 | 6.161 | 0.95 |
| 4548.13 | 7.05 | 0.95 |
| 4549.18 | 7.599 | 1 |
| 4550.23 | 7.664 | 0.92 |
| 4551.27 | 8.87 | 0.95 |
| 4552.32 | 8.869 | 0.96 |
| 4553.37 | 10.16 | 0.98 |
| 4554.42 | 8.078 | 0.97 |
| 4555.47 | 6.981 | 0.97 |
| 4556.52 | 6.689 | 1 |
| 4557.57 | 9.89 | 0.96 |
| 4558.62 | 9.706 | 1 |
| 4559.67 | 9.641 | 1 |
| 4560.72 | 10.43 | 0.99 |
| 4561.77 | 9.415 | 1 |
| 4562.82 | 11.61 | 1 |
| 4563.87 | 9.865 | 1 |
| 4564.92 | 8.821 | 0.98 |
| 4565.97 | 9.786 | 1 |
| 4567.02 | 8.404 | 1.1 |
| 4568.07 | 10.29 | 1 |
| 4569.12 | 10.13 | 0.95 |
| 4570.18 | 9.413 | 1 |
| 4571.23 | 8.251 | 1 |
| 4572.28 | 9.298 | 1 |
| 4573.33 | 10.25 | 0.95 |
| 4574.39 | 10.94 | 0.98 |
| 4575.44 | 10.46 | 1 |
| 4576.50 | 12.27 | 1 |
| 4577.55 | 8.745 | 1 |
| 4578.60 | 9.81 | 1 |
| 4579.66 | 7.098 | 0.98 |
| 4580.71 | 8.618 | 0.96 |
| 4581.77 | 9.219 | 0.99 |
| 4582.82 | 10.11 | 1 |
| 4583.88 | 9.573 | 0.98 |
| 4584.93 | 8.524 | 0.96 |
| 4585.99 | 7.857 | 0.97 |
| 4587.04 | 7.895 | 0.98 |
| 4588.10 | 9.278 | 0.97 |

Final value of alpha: 1.2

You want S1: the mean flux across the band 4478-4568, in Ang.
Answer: 8.34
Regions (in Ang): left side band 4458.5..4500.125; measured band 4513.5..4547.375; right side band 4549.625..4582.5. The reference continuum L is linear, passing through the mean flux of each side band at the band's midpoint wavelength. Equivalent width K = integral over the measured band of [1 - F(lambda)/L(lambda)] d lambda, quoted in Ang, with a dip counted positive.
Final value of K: 2.4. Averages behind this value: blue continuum 7.53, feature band 7.97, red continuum 9.35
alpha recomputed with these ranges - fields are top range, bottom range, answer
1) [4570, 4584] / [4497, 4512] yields 1.10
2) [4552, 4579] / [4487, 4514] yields 1.18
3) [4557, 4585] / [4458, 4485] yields 1.38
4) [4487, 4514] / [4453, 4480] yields 1.23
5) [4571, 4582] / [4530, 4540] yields 1.39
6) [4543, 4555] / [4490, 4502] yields 1.03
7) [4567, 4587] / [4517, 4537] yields 1.28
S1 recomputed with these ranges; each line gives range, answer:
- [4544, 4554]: 7.95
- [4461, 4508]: 7.91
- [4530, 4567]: 8.25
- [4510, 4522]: 9.08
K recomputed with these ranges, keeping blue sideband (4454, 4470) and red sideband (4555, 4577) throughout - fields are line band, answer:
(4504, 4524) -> -3.7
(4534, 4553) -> 1.9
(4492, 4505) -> -2.3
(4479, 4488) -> -2.0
